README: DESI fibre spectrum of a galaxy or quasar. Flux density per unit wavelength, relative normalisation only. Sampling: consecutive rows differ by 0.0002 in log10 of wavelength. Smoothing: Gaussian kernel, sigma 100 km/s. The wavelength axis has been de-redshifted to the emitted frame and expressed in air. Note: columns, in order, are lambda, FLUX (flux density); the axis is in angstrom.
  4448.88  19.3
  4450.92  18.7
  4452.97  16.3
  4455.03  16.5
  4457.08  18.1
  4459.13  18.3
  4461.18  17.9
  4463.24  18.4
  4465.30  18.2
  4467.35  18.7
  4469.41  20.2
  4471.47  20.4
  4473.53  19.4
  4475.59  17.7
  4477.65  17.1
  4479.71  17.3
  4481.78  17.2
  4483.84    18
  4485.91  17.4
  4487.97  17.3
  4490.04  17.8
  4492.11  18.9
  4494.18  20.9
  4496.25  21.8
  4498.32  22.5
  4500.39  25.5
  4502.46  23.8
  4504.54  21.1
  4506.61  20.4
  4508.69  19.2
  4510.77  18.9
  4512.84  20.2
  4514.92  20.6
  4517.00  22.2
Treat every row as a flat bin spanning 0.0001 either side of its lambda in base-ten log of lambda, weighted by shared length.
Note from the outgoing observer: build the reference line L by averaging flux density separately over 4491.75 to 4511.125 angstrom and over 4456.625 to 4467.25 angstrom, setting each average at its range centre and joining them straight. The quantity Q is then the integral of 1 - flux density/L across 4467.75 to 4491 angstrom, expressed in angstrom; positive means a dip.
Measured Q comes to 1.7 angstrom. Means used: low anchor 18.2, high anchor 21.5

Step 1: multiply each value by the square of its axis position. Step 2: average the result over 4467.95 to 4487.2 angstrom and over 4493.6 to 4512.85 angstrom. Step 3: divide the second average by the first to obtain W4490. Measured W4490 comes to 1.2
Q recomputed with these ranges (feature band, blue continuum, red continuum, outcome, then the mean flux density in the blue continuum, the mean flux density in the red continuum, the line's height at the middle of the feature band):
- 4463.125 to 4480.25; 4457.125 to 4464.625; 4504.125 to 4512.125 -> -0.1 angstrom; 18.2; 19.8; 18.6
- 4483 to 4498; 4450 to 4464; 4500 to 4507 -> 1.6 angstrom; 17.7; 22.7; 21.3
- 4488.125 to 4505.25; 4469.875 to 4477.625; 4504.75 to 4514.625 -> -1.6 angstrom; 19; 19.9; 19.5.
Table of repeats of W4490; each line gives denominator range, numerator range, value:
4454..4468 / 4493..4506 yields 1.27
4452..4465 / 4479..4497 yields 1.06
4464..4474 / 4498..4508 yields 1.18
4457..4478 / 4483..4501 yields 1.08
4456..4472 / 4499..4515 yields 1.16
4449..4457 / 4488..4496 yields 1.12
